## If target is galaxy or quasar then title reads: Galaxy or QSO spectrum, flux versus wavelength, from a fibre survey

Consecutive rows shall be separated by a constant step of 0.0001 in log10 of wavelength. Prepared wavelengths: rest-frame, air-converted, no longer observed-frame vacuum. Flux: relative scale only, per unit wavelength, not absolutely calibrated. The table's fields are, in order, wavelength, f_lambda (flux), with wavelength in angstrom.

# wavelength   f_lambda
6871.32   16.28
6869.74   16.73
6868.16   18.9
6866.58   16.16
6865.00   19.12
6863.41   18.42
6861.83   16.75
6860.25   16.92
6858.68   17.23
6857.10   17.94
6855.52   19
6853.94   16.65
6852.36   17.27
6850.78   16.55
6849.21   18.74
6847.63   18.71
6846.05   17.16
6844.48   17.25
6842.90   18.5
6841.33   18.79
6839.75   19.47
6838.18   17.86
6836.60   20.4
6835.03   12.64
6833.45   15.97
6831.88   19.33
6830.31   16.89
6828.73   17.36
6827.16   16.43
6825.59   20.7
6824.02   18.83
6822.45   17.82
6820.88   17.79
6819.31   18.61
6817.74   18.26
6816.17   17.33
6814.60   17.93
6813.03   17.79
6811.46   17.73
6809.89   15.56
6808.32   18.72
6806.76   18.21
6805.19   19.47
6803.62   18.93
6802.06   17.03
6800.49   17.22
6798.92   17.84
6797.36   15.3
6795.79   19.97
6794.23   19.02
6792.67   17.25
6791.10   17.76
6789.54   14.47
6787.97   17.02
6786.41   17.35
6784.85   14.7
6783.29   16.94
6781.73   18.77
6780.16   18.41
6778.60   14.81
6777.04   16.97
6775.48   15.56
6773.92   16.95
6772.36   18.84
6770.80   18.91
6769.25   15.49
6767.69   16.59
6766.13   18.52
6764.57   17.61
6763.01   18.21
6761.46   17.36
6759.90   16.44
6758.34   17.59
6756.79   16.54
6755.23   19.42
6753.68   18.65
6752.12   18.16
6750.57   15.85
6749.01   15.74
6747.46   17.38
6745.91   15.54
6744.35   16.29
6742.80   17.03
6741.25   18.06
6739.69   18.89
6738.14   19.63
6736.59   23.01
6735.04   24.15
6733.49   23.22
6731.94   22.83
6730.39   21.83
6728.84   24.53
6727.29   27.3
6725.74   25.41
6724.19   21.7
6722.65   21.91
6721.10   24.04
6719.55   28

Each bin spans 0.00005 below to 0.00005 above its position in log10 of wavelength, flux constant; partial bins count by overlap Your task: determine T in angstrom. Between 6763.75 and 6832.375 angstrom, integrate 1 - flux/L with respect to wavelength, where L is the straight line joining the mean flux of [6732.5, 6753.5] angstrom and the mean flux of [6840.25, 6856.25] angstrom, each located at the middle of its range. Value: 2.7 angstrom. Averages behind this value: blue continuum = 18.7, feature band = 17.6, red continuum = 17.9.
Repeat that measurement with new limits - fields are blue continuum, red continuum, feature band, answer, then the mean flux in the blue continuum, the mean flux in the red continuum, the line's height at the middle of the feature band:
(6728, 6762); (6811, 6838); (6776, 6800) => 1.63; 19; 17.8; 18.3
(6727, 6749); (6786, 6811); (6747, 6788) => 3.85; 20.4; 17.6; 19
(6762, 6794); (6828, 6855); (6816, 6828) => -0.55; 17.1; 17.6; 17.5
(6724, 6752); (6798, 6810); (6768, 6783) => 1.46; 20.4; 18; 19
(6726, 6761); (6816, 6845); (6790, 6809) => 0.51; 19.5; 17.9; 18.5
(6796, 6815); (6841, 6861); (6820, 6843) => -0.24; 17.7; 17.7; 17.7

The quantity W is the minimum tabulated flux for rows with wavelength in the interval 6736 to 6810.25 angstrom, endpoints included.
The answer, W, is 14.47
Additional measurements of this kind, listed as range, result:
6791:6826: 15.3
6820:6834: 15.97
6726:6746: 15.54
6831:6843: 12.64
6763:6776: 15.49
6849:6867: 16.16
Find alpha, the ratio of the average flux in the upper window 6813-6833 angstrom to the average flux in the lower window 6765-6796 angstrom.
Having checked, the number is 1.05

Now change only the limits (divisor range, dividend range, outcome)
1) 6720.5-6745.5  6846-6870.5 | 0.81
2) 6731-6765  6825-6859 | 0.96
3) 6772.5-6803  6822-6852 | 1.05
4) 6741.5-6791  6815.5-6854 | 1.05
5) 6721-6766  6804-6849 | 0.91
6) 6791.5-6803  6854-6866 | 1.01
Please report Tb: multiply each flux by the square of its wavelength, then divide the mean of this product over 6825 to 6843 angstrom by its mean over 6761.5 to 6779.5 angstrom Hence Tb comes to 1.06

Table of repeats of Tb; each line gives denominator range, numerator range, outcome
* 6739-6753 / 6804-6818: 1.07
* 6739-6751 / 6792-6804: 1.07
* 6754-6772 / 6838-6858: 1.05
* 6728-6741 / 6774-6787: 0.77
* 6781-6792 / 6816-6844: 1.09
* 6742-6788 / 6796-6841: 1.06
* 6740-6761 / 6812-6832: 1.07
